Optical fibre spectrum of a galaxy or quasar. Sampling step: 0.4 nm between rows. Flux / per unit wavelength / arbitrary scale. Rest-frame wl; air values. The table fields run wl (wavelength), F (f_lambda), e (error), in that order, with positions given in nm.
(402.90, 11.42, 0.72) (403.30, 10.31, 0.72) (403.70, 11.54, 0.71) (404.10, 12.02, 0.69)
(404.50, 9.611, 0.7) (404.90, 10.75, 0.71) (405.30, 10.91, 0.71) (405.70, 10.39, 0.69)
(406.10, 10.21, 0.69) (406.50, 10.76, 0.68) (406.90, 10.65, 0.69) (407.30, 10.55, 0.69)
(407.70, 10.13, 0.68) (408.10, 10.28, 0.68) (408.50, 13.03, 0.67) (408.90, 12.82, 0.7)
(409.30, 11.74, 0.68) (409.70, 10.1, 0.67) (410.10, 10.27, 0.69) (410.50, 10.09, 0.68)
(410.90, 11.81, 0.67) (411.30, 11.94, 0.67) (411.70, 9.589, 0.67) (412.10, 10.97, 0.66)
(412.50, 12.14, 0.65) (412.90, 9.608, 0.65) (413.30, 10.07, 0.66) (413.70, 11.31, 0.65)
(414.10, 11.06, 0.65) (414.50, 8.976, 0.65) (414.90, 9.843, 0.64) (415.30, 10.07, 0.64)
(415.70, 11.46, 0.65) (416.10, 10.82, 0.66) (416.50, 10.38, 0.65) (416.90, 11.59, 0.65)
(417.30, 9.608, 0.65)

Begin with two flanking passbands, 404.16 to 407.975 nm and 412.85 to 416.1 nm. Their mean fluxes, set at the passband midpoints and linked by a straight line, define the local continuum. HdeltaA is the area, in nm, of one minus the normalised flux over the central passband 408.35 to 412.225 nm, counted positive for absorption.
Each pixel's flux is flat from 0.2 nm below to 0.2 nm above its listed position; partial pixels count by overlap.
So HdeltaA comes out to -0.29 nm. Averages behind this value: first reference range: 10.5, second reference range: 10.4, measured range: 11.2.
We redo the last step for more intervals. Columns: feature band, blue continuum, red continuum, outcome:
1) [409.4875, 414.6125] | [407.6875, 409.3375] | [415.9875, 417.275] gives 0.31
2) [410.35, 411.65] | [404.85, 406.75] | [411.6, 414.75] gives -0.08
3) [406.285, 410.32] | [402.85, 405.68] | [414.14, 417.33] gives -0.12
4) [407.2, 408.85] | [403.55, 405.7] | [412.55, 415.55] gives -0.08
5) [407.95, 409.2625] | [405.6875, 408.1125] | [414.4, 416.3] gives -0.21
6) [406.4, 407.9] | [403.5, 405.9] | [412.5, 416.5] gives 0.04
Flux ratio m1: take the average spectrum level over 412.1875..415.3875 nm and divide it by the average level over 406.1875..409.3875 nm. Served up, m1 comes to 0.93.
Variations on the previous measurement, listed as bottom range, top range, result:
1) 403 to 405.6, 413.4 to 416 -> 0.96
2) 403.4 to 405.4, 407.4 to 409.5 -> 1.06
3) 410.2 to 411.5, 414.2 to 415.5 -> 0.87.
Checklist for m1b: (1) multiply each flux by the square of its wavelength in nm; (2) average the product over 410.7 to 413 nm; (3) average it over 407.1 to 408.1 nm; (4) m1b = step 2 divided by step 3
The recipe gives 1.09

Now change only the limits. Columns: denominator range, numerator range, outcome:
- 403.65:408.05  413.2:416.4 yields 1.03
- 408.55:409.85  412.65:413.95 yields 0.90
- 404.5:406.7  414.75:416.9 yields 1.06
